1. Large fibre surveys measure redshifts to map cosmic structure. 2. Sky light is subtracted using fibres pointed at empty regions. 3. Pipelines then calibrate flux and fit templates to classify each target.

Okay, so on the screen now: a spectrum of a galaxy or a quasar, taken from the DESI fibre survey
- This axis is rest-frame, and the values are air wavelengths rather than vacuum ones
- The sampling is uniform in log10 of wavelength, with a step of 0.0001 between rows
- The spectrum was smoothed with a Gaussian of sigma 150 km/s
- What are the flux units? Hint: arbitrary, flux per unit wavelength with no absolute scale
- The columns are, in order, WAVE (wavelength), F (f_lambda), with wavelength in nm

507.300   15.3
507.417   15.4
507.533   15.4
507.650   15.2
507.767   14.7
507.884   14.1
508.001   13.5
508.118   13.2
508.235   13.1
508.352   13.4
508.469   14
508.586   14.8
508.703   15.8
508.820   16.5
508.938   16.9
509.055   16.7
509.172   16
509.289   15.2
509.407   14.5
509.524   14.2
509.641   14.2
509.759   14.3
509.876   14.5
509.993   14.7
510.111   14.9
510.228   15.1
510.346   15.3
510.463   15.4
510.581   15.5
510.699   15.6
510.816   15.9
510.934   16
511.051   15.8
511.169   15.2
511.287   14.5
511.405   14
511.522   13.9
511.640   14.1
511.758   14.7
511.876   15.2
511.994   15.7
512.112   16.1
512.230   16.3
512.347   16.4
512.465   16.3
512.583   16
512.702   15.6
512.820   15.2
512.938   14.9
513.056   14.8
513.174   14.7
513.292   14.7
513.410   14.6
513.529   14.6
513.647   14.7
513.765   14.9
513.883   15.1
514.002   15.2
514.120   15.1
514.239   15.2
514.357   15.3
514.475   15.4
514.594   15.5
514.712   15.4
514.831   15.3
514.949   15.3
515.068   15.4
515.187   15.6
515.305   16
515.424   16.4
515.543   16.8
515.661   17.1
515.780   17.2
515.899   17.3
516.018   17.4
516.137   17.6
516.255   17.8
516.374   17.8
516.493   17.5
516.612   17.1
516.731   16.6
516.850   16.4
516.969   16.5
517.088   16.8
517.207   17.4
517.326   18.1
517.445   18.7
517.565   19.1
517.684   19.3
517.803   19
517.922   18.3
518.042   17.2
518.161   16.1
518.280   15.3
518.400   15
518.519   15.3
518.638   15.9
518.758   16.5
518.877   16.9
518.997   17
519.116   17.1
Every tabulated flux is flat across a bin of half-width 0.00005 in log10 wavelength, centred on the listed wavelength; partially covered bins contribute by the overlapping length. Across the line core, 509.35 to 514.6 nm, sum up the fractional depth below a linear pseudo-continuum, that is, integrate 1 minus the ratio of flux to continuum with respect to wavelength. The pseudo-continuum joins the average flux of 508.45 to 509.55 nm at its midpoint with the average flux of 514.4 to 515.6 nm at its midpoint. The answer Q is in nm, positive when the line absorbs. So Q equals 0.17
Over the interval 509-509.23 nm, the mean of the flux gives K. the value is 16.4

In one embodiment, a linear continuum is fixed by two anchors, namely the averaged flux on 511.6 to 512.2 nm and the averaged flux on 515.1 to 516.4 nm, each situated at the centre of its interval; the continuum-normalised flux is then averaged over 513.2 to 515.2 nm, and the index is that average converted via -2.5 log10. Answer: 0.08 mag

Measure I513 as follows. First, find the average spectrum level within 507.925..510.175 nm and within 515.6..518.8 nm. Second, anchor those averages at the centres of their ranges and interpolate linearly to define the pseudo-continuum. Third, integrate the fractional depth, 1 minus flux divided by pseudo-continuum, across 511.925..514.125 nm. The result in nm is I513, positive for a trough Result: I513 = 0.086 nm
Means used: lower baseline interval 14.8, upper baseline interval 17.2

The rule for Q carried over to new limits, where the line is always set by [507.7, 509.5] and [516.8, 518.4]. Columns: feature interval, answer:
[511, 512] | 0.06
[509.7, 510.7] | 0.02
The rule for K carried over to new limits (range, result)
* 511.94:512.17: 15.9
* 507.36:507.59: 15.5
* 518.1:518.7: 15.5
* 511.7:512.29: 15.6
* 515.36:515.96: 16.9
